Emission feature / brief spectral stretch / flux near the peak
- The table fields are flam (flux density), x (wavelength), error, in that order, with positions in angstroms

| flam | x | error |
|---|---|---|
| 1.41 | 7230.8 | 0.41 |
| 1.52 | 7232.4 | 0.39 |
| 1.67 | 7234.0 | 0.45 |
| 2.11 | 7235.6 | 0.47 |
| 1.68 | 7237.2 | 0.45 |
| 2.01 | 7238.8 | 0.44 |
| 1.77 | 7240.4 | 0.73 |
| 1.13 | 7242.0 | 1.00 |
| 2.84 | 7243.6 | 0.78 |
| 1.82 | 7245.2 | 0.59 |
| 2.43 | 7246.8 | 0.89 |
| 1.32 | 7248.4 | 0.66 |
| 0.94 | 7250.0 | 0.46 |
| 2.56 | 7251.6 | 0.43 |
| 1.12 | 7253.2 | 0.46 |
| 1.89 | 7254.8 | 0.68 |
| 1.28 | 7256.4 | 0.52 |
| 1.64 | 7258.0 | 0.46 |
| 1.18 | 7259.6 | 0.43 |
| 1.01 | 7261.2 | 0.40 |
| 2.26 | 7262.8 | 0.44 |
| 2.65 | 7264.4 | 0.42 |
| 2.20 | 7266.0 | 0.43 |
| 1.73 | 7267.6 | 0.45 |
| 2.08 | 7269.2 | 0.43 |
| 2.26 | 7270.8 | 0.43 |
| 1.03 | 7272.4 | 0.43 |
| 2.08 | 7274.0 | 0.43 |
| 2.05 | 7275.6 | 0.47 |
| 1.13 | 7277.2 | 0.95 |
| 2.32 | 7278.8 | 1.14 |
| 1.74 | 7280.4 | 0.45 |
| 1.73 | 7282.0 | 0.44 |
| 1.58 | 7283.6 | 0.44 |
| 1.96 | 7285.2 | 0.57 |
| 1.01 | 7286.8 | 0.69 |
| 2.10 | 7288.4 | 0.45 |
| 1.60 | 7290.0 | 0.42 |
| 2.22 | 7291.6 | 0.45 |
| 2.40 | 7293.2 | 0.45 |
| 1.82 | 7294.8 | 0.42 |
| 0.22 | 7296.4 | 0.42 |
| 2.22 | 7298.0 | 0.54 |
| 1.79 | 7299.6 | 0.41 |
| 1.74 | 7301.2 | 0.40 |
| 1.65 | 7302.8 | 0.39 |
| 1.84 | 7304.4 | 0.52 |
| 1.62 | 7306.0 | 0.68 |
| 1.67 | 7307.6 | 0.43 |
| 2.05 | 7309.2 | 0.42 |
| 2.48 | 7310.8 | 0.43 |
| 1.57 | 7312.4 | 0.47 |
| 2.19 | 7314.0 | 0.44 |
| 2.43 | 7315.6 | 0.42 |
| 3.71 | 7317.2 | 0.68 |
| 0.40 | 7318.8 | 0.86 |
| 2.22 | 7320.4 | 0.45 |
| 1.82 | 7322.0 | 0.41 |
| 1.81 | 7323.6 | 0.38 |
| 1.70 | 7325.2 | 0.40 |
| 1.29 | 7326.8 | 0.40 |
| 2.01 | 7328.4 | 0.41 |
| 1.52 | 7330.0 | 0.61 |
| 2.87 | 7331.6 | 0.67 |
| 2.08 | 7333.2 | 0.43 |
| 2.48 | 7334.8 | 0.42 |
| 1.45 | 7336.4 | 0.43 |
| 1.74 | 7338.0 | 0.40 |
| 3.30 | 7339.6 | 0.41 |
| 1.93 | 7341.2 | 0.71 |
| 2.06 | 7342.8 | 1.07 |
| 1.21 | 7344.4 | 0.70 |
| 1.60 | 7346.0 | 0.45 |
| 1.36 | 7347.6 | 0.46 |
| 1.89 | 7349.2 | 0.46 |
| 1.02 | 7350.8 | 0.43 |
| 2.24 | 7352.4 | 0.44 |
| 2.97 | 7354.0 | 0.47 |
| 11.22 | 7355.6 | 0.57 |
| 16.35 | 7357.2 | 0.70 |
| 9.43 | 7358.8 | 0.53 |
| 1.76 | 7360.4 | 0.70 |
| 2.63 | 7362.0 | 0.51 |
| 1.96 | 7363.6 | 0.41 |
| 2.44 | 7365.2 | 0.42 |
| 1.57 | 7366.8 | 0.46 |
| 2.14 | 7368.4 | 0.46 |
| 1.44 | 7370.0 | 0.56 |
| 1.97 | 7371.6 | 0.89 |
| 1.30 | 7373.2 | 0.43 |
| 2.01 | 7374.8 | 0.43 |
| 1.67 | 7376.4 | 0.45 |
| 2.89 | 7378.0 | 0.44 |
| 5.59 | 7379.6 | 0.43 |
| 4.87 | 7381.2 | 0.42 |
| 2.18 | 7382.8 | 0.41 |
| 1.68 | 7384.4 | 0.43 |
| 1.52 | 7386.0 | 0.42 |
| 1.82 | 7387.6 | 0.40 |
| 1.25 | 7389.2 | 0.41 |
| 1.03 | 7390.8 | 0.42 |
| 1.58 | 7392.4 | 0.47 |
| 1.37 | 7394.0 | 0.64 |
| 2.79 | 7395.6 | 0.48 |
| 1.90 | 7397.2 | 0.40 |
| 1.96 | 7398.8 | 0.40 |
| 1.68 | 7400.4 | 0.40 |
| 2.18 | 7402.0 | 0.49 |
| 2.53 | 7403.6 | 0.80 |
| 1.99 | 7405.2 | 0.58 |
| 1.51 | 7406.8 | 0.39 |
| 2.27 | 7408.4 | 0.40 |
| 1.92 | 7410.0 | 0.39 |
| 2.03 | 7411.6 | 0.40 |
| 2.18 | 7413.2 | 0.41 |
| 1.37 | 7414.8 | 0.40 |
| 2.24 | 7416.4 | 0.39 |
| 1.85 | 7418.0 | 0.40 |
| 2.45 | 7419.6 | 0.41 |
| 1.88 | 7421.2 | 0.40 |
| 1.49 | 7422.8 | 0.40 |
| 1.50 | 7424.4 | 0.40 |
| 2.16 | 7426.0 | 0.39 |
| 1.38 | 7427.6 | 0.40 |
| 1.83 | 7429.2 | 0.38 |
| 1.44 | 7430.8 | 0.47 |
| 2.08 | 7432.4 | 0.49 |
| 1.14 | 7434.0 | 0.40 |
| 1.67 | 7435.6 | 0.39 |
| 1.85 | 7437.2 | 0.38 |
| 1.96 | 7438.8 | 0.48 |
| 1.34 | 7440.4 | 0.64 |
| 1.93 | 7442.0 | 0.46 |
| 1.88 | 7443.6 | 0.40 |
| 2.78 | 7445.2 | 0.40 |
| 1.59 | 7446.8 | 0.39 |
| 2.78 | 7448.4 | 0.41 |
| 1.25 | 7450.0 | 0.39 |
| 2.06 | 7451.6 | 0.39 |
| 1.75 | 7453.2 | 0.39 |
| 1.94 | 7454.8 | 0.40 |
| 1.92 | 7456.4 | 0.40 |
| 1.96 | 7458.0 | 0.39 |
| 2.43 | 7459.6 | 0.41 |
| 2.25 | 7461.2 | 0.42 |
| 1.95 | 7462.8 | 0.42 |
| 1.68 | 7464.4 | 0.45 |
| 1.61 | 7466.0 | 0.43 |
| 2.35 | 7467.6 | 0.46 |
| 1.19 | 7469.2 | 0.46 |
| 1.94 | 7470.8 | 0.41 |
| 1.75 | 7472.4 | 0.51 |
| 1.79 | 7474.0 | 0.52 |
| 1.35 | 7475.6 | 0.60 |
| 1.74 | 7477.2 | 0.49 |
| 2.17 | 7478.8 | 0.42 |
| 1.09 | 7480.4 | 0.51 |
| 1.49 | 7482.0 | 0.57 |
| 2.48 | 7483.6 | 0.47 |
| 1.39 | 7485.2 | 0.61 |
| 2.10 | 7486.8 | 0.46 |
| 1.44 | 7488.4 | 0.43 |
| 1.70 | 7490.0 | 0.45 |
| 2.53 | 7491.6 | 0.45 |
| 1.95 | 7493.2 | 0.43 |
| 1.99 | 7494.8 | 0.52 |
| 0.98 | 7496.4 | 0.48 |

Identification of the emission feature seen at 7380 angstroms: [N II]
